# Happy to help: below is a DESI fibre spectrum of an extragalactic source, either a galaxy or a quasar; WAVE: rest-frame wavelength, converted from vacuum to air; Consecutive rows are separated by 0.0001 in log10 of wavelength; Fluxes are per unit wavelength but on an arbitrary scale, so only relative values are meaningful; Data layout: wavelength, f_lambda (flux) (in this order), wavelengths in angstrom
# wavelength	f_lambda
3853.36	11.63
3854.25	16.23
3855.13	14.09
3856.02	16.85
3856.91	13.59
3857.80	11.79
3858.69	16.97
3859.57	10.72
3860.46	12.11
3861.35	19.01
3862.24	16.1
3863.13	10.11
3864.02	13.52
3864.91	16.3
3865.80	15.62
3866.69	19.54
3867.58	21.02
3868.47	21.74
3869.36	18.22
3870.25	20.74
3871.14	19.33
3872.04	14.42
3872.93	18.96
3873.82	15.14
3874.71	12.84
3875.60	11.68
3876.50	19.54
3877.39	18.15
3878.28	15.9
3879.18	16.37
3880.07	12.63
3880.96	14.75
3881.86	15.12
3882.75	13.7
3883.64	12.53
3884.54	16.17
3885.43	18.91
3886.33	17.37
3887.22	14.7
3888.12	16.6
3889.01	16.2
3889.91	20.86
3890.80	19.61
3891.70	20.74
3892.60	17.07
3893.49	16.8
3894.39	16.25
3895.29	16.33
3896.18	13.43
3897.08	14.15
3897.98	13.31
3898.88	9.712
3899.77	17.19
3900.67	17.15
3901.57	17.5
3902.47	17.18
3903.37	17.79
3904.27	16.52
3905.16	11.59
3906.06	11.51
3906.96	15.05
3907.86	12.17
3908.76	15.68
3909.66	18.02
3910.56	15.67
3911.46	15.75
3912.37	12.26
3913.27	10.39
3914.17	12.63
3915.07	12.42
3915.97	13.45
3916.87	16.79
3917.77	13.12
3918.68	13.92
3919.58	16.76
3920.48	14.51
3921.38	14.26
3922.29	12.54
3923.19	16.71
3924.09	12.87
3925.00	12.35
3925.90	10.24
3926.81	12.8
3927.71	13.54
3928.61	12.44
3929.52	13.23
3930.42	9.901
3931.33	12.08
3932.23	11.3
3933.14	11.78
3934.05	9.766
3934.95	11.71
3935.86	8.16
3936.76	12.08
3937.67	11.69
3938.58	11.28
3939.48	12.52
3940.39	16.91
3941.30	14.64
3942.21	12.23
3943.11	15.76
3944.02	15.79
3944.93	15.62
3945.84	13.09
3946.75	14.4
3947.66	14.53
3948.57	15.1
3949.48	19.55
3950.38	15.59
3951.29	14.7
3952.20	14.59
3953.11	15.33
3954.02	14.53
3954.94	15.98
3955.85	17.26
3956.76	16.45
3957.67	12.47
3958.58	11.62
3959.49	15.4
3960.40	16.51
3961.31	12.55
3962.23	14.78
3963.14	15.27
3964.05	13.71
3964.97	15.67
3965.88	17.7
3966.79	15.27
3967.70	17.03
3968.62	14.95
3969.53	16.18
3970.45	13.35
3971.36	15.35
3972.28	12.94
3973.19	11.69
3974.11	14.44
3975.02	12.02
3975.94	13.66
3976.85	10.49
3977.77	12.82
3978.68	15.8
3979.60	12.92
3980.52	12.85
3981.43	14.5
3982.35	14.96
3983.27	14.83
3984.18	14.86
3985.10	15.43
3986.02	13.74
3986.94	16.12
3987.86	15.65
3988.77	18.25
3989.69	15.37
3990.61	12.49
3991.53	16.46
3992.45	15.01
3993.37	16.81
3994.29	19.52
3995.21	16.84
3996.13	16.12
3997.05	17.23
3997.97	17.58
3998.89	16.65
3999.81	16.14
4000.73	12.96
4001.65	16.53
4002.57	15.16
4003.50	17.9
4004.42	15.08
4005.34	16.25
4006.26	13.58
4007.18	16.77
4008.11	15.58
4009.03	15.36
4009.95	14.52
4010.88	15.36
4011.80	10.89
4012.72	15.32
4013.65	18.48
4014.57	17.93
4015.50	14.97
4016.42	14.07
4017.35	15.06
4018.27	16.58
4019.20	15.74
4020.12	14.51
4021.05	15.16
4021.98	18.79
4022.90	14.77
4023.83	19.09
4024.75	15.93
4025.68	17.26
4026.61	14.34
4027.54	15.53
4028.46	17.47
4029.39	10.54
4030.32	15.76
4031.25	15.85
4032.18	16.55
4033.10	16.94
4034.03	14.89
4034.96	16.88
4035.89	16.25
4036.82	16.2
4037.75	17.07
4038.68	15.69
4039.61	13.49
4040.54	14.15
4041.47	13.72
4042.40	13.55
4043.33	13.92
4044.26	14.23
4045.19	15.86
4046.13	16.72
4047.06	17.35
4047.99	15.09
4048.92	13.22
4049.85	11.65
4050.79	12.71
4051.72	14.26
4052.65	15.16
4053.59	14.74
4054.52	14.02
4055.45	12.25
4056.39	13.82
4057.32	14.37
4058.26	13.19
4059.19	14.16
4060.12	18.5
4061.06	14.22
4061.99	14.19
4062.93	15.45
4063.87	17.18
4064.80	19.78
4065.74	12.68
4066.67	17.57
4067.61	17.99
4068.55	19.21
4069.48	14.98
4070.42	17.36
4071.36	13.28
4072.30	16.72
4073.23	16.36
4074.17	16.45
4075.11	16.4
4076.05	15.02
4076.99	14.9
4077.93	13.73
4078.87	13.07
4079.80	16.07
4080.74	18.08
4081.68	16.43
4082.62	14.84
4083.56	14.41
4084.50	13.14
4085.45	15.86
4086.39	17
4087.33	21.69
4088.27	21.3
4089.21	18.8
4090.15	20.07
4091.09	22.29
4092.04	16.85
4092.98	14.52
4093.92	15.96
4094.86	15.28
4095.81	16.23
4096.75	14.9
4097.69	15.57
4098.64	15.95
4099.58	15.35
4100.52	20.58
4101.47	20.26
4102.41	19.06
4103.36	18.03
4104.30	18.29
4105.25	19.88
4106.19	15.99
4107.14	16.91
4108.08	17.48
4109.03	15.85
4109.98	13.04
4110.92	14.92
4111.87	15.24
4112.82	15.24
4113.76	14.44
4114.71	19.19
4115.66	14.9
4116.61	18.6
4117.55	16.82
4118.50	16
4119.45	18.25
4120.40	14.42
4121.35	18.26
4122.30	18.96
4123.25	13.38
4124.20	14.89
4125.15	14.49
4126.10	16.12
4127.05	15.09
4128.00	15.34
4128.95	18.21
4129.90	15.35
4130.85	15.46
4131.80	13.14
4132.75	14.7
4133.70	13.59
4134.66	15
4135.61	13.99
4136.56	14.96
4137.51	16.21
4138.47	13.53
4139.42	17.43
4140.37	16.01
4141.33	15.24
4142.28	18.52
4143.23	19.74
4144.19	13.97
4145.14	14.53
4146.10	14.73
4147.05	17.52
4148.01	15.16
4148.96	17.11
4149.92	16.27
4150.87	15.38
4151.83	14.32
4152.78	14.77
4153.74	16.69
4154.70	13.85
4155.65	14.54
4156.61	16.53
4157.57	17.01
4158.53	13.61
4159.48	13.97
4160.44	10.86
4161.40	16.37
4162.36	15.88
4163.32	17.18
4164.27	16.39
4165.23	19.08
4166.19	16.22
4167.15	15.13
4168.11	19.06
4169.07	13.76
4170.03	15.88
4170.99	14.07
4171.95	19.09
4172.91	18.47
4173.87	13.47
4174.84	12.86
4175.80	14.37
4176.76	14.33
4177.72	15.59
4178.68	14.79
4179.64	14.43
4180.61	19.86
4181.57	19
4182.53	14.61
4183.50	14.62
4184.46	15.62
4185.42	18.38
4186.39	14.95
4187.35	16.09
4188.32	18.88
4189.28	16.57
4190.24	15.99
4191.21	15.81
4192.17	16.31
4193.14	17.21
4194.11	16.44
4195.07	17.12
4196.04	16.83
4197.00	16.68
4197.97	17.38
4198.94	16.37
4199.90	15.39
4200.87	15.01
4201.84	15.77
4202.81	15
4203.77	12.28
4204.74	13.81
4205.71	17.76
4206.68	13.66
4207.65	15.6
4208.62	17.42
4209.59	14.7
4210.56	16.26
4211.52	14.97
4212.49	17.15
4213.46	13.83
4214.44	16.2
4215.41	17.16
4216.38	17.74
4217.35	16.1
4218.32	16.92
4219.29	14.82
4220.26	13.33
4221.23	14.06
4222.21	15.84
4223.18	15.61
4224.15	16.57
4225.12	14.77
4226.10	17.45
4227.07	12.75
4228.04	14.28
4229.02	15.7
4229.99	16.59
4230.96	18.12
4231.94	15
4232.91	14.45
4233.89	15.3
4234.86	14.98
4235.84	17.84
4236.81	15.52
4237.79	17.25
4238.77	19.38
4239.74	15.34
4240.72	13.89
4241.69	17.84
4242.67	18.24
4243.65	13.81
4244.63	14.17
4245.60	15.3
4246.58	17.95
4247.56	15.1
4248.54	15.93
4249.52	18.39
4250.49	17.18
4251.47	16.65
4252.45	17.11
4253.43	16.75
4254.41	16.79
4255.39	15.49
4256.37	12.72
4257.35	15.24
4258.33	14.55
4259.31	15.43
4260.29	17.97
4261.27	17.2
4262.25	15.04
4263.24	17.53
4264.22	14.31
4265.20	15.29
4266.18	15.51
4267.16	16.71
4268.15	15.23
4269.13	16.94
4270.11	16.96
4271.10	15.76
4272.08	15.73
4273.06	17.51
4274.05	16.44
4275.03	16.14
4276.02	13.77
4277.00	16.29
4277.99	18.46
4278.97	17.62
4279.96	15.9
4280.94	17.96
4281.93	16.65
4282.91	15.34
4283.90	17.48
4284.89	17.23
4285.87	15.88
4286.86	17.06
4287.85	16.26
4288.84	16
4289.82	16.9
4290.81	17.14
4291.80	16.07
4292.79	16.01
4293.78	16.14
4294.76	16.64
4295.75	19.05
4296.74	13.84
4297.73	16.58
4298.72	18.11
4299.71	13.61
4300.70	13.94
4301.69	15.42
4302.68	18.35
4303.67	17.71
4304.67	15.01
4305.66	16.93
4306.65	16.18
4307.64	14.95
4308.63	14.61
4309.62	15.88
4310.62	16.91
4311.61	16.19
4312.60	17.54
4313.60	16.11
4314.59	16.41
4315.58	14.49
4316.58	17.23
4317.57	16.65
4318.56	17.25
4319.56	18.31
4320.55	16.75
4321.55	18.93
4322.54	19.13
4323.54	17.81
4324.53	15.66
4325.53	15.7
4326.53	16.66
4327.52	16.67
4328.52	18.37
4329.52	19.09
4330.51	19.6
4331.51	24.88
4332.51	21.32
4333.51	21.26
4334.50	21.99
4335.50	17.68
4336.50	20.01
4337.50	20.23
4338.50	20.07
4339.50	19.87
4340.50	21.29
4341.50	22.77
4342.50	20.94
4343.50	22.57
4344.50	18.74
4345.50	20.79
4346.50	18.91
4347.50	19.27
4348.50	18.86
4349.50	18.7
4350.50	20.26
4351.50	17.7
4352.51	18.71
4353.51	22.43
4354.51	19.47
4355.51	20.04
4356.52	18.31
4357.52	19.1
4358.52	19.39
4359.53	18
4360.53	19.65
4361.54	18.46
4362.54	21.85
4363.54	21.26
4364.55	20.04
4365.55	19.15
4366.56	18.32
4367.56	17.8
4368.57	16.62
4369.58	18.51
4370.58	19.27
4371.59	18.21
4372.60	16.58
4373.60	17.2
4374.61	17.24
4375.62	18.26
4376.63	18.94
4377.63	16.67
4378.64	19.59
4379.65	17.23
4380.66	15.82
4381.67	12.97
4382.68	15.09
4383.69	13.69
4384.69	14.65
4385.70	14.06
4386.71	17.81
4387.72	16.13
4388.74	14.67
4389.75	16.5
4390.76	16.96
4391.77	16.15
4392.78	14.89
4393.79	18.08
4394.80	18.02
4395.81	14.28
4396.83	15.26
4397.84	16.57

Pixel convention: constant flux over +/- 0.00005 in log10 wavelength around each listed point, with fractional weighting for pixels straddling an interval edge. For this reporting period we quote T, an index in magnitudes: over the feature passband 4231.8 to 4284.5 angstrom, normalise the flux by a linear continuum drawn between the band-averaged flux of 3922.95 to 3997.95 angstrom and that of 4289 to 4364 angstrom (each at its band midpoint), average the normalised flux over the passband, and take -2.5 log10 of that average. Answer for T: 0.08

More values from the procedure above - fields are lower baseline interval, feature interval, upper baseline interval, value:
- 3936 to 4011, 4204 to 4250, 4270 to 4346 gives 0.07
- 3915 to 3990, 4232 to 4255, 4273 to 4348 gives 0.04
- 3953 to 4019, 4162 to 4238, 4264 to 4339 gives 0.03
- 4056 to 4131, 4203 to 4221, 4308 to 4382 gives 0.13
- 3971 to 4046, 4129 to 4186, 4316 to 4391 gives 0.07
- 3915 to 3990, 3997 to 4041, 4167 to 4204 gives -0.08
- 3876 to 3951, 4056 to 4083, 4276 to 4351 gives 0.00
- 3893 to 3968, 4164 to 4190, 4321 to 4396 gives 0.03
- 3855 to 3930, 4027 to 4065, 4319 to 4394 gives 0.09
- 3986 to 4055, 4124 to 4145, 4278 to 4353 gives 0.06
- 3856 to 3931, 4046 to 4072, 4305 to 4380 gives 0.09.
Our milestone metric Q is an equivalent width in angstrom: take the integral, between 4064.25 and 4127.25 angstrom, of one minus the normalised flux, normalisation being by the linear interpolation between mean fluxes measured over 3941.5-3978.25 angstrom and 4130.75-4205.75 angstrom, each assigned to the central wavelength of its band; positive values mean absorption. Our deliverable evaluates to -5.0 angstrom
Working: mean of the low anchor 14.7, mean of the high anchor 15.7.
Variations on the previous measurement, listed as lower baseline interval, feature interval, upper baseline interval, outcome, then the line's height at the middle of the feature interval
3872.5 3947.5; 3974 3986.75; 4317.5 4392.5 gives 1.07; 15.1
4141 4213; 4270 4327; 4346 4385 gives 3.02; 17.4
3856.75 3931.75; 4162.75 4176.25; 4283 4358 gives 0.71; 17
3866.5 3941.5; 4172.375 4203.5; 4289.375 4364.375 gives 1.94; 17.1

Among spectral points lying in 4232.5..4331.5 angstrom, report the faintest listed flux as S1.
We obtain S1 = 12.72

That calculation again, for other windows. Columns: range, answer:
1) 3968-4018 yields 10.49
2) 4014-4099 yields 10.54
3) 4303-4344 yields 14.49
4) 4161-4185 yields 12.86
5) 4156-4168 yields 10.86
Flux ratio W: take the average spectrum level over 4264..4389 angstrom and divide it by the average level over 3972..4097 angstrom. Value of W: 1.1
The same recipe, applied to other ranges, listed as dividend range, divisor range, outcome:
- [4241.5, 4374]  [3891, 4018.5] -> 1.20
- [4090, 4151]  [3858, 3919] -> 1.04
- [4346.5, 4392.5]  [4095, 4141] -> 1.11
